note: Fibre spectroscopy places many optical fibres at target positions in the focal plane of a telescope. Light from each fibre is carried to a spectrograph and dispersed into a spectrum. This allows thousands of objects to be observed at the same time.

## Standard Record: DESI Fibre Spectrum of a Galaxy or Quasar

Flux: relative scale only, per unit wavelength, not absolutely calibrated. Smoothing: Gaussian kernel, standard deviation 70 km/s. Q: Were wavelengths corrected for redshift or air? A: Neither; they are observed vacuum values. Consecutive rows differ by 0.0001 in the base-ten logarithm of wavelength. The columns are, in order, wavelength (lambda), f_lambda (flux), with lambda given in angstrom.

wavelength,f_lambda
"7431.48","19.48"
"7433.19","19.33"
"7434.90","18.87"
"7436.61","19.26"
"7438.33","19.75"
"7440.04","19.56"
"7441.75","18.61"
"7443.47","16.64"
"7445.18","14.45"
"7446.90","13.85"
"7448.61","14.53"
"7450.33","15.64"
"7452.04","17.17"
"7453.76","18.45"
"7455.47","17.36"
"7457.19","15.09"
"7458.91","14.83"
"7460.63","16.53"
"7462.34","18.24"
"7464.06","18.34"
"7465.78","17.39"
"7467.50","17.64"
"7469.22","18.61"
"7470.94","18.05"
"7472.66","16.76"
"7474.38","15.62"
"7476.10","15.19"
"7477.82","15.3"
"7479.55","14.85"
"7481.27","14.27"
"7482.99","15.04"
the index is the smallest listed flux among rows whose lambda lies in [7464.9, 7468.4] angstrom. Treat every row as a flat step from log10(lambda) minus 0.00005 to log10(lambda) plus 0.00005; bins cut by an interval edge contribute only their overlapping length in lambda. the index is 17.39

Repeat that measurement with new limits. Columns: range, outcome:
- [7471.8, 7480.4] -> 14.85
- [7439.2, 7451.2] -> 13.85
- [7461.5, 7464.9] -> 18.24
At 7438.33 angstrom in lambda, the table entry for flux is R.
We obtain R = 19.75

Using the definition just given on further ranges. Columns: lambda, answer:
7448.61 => 14.53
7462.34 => 18.24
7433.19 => 19.33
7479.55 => 14.85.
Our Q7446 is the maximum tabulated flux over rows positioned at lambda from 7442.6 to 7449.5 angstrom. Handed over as 16.64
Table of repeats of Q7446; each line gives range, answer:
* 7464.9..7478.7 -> 18.61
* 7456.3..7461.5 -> 16.53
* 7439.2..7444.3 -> 19.56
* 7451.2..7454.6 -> 18.45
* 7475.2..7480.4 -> 15.3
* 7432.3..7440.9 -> 19.75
